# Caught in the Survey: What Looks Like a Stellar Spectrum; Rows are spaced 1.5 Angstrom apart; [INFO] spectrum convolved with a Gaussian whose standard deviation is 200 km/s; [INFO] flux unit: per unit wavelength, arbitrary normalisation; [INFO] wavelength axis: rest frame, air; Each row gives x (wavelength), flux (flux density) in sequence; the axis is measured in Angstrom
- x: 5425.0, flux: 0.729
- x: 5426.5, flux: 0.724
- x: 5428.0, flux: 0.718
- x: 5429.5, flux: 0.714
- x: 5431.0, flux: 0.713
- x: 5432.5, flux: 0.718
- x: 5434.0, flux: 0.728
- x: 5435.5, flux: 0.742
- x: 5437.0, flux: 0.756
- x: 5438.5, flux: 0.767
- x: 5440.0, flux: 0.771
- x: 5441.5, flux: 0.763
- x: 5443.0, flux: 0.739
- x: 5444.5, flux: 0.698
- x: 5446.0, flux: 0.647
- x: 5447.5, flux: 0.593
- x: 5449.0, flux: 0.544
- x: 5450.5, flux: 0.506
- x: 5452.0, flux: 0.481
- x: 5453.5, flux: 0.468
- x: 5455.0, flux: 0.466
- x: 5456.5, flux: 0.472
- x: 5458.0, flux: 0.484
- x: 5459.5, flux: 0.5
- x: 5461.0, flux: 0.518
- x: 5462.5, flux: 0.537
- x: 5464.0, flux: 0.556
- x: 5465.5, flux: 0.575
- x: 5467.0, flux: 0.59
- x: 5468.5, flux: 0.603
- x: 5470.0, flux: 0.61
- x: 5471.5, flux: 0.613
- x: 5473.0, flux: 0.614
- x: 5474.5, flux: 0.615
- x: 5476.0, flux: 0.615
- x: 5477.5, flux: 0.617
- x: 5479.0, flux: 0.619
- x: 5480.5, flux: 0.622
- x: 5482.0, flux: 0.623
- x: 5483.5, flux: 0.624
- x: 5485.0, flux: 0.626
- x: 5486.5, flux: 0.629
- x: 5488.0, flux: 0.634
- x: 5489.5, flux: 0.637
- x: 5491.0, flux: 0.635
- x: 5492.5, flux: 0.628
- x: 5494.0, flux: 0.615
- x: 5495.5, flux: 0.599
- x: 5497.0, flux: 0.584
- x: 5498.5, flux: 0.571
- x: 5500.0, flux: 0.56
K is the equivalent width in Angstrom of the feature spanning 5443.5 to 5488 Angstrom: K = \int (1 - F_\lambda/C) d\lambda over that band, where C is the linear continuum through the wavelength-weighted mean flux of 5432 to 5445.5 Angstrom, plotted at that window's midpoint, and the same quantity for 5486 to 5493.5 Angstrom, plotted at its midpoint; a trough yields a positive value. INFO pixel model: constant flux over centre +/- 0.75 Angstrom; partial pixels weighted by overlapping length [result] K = 6.8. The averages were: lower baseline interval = 0.741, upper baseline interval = 0.632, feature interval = 0.577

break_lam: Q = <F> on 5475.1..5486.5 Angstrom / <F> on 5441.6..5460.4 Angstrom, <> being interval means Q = 1.12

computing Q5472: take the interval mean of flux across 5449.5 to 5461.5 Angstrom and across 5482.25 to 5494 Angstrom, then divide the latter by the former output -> 1.3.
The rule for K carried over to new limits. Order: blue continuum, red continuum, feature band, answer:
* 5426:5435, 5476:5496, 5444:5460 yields 3.6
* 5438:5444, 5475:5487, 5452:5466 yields 3.8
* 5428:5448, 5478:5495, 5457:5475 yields 2.7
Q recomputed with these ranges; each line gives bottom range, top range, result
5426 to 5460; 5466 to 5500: 0.96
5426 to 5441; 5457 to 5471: 0.75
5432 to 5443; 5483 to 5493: 0.84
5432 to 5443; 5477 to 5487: 0.83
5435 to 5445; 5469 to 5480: 0.82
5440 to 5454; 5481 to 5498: 1.01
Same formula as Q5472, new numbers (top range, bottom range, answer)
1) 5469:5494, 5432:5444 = 0.83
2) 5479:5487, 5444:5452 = 1.07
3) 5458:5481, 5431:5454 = 0.88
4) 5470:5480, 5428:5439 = 0.84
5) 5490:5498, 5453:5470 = 1.16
